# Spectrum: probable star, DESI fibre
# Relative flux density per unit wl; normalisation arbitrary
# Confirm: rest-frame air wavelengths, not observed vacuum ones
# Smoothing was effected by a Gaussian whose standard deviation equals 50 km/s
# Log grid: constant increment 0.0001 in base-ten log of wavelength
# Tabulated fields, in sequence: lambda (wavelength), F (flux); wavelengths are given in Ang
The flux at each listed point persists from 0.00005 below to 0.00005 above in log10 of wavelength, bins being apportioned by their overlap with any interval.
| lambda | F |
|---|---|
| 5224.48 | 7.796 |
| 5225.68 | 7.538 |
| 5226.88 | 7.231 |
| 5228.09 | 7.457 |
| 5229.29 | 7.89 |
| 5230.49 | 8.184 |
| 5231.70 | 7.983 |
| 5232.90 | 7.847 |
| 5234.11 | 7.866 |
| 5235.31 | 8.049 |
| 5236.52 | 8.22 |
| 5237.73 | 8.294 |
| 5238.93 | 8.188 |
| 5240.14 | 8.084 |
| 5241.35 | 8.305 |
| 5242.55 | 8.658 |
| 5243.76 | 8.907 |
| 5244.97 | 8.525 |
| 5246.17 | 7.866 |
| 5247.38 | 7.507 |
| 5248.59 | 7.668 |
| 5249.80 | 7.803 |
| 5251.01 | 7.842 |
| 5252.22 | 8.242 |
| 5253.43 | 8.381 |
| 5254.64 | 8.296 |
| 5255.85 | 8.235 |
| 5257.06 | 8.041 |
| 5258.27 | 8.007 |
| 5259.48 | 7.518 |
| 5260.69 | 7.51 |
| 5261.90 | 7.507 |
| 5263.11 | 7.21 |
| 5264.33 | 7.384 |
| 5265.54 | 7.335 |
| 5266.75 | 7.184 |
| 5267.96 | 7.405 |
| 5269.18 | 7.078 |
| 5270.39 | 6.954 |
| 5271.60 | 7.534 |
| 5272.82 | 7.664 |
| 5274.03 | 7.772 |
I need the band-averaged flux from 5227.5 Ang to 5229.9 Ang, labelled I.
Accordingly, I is 7.7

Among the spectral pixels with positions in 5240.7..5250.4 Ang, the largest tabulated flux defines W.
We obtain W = 8.907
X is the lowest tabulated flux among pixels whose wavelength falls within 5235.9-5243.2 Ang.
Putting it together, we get 8.084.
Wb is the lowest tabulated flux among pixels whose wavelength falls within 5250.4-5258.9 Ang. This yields 7.842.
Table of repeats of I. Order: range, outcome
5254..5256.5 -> 8.26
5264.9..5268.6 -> 7.31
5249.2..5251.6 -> 7.82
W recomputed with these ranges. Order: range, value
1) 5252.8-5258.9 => 8.381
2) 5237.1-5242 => 8.305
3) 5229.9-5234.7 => 8.184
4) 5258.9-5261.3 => 7.518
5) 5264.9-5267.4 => 7.335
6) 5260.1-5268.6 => 7.51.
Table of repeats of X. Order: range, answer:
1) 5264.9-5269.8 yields 7.078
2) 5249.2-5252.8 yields 7.803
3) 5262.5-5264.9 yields 7.21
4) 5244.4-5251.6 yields 7.507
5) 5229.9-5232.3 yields 7.983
